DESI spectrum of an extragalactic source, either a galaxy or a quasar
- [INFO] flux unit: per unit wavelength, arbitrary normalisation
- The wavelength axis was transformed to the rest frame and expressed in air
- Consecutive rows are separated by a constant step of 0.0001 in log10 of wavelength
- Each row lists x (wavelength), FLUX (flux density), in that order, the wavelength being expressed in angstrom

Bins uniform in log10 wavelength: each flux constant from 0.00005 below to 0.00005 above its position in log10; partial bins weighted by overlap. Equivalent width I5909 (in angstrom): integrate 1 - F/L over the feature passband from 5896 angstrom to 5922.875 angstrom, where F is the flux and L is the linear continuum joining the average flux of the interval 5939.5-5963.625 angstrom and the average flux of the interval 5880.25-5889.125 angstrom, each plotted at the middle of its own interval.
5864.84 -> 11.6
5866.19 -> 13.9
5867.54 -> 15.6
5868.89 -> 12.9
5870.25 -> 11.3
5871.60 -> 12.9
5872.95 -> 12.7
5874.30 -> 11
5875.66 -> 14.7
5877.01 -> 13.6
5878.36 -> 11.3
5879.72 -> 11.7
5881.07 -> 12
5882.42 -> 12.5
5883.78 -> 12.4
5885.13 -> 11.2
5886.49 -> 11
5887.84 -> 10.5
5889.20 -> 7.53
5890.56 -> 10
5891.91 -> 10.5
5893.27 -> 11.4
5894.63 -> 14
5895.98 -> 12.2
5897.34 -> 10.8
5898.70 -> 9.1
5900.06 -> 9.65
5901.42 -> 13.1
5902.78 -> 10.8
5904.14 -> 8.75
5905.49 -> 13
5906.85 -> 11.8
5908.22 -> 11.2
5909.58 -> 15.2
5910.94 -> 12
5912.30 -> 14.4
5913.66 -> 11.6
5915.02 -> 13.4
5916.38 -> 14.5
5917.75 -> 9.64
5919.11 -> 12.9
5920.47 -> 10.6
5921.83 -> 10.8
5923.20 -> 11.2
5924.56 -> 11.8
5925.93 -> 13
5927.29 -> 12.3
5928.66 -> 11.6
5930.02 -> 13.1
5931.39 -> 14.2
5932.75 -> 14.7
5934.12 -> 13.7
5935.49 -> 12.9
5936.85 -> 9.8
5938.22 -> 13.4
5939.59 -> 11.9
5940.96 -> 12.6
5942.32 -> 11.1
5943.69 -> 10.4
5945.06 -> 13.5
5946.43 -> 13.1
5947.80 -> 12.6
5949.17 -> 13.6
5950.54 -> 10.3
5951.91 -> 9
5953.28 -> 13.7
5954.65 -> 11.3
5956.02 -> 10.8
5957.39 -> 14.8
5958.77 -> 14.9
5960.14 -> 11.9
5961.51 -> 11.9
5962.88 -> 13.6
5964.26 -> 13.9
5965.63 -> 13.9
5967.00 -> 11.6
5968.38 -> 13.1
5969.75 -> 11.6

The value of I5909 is -0.15 angstrom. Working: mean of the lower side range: 11.3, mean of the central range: 11.8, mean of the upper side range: 12.3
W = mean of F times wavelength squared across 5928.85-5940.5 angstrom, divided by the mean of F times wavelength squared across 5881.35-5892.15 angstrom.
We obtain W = 1.2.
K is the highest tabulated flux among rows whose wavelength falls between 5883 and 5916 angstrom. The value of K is 15.2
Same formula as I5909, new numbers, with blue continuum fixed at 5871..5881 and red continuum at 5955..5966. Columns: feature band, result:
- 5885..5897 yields 1.6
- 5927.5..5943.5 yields 0.5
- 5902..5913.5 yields 0.6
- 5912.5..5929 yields 1.1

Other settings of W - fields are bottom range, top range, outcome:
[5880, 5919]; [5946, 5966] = 1.11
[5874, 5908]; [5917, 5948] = 1.09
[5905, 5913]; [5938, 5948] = 0.96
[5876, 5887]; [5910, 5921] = 1.05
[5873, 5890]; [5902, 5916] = 1.06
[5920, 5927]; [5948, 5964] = 1.08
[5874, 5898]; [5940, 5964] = 1.09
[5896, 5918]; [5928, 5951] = 1.07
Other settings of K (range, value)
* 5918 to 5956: 14.7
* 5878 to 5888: 12.5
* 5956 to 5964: 14.9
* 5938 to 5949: 13.5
